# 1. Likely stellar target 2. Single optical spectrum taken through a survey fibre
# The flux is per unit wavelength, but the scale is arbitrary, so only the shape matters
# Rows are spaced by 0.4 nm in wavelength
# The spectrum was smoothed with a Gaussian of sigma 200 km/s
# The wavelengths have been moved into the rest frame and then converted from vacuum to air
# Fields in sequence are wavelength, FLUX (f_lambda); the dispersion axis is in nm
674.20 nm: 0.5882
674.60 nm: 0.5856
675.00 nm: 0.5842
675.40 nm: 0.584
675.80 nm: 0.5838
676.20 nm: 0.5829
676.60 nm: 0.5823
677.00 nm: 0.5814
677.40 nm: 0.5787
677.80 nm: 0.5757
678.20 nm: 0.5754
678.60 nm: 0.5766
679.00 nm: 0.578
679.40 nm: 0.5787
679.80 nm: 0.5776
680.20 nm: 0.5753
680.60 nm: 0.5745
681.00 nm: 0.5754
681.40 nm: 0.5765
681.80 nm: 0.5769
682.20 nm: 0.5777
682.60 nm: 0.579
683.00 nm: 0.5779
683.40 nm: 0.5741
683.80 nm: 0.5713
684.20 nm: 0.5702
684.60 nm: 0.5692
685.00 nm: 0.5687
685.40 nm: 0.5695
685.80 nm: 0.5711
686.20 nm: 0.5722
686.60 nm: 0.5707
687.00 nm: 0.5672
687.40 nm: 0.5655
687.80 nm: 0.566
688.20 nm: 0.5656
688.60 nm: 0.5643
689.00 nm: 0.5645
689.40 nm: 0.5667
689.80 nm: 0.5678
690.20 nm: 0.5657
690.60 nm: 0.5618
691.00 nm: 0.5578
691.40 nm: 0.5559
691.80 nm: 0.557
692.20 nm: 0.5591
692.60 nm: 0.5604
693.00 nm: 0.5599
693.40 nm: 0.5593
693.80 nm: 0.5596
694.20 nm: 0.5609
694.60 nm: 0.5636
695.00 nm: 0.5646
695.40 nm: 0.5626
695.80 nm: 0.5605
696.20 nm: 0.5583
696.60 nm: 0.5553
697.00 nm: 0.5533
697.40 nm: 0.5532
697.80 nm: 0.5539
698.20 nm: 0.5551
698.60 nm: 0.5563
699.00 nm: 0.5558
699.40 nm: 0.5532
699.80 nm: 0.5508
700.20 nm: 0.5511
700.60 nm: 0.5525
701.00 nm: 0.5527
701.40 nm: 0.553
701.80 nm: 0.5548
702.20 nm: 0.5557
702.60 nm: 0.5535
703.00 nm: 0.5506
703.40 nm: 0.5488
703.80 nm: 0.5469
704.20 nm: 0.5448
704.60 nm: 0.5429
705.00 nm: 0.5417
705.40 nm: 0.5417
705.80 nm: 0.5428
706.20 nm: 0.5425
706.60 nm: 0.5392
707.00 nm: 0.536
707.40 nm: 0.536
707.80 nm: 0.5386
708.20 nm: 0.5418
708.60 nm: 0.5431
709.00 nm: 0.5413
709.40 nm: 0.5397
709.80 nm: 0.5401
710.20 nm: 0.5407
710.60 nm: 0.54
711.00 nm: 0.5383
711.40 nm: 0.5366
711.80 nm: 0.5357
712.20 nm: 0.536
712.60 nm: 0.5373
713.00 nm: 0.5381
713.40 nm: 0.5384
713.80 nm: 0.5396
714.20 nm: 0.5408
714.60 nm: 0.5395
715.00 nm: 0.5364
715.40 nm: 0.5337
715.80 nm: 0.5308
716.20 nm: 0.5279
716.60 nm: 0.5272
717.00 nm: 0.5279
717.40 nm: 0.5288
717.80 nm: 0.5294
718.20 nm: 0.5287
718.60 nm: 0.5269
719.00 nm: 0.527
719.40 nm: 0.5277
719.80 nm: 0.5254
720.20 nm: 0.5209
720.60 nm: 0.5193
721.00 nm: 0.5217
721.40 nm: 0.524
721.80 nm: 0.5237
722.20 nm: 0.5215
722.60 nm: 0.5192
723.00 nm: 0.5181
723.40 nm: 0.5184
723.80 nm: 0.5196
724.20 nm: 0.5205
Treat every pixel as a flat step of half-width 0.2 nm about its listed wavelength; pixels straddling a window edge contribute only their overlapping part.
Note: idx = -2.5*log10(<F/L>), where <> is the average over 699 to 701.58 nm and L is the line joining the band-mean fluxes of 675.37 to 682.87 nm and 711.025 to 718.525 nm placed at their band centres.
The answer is 0.00 mag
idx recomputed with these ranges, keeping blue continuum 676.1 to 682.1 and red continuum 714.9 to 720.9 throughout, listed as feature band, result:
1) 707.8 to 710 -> 0.00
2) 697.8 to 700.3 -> 0.00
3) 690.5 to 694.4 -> 0.00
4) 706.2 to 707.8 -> 0.01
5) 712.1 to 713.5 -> -0.01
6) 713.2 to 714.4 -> -0.01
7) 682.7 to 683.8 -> -0.01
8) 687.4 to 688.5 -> 0.00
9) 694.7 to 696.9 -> -0.01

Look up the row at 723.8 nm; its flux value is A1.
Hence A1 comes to 0.5196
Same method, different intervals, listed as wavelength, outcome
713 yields 0.5381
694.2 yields 0.5609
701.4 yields 0.553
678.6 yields 0.5766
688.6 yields 0.5643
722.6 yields 0.5192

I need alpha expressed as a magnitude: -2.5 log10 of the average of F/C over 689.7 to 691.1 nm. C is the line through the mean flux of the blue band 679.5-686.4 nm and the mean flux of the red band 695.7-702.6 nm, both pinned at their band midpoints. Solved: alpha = 0.003 mag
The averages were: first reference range 0.574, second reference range 0.554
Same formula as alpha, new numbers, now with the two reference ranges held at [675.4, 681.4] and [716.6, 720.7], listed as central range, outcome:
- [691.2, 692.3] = 0.01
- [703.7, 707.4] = 0.00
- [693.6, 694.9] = -0.01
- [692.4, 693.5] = 0.00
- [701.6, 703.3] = -0.01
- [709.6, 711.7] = 0.00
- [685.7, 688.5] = 0.00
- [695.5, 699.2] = 0.00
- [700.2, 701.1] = -0.01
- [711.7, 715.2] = -0.01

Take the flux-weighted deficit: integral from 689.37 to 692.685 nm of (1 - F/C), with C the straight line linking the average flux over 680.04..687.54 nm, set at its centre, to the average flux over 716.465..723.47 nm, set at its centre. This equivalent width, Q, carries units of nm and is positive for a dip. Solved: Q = 0.01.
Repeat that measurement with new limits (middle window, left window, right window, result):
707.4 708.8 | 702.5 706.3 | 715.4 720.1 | 0.00 nm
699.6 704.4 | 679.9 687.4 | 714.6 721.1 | -0.02 nm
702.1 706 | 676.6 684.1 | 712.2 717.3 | 0.01 nm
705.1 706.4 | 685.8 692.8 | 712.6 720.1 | 0.01 nm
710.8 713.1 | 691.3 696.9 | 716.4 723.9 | -0.01 nm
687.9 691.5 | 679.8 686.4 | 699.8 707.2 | 0.01 nm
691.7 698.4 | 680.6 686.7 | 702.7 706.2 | -0.01 nm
